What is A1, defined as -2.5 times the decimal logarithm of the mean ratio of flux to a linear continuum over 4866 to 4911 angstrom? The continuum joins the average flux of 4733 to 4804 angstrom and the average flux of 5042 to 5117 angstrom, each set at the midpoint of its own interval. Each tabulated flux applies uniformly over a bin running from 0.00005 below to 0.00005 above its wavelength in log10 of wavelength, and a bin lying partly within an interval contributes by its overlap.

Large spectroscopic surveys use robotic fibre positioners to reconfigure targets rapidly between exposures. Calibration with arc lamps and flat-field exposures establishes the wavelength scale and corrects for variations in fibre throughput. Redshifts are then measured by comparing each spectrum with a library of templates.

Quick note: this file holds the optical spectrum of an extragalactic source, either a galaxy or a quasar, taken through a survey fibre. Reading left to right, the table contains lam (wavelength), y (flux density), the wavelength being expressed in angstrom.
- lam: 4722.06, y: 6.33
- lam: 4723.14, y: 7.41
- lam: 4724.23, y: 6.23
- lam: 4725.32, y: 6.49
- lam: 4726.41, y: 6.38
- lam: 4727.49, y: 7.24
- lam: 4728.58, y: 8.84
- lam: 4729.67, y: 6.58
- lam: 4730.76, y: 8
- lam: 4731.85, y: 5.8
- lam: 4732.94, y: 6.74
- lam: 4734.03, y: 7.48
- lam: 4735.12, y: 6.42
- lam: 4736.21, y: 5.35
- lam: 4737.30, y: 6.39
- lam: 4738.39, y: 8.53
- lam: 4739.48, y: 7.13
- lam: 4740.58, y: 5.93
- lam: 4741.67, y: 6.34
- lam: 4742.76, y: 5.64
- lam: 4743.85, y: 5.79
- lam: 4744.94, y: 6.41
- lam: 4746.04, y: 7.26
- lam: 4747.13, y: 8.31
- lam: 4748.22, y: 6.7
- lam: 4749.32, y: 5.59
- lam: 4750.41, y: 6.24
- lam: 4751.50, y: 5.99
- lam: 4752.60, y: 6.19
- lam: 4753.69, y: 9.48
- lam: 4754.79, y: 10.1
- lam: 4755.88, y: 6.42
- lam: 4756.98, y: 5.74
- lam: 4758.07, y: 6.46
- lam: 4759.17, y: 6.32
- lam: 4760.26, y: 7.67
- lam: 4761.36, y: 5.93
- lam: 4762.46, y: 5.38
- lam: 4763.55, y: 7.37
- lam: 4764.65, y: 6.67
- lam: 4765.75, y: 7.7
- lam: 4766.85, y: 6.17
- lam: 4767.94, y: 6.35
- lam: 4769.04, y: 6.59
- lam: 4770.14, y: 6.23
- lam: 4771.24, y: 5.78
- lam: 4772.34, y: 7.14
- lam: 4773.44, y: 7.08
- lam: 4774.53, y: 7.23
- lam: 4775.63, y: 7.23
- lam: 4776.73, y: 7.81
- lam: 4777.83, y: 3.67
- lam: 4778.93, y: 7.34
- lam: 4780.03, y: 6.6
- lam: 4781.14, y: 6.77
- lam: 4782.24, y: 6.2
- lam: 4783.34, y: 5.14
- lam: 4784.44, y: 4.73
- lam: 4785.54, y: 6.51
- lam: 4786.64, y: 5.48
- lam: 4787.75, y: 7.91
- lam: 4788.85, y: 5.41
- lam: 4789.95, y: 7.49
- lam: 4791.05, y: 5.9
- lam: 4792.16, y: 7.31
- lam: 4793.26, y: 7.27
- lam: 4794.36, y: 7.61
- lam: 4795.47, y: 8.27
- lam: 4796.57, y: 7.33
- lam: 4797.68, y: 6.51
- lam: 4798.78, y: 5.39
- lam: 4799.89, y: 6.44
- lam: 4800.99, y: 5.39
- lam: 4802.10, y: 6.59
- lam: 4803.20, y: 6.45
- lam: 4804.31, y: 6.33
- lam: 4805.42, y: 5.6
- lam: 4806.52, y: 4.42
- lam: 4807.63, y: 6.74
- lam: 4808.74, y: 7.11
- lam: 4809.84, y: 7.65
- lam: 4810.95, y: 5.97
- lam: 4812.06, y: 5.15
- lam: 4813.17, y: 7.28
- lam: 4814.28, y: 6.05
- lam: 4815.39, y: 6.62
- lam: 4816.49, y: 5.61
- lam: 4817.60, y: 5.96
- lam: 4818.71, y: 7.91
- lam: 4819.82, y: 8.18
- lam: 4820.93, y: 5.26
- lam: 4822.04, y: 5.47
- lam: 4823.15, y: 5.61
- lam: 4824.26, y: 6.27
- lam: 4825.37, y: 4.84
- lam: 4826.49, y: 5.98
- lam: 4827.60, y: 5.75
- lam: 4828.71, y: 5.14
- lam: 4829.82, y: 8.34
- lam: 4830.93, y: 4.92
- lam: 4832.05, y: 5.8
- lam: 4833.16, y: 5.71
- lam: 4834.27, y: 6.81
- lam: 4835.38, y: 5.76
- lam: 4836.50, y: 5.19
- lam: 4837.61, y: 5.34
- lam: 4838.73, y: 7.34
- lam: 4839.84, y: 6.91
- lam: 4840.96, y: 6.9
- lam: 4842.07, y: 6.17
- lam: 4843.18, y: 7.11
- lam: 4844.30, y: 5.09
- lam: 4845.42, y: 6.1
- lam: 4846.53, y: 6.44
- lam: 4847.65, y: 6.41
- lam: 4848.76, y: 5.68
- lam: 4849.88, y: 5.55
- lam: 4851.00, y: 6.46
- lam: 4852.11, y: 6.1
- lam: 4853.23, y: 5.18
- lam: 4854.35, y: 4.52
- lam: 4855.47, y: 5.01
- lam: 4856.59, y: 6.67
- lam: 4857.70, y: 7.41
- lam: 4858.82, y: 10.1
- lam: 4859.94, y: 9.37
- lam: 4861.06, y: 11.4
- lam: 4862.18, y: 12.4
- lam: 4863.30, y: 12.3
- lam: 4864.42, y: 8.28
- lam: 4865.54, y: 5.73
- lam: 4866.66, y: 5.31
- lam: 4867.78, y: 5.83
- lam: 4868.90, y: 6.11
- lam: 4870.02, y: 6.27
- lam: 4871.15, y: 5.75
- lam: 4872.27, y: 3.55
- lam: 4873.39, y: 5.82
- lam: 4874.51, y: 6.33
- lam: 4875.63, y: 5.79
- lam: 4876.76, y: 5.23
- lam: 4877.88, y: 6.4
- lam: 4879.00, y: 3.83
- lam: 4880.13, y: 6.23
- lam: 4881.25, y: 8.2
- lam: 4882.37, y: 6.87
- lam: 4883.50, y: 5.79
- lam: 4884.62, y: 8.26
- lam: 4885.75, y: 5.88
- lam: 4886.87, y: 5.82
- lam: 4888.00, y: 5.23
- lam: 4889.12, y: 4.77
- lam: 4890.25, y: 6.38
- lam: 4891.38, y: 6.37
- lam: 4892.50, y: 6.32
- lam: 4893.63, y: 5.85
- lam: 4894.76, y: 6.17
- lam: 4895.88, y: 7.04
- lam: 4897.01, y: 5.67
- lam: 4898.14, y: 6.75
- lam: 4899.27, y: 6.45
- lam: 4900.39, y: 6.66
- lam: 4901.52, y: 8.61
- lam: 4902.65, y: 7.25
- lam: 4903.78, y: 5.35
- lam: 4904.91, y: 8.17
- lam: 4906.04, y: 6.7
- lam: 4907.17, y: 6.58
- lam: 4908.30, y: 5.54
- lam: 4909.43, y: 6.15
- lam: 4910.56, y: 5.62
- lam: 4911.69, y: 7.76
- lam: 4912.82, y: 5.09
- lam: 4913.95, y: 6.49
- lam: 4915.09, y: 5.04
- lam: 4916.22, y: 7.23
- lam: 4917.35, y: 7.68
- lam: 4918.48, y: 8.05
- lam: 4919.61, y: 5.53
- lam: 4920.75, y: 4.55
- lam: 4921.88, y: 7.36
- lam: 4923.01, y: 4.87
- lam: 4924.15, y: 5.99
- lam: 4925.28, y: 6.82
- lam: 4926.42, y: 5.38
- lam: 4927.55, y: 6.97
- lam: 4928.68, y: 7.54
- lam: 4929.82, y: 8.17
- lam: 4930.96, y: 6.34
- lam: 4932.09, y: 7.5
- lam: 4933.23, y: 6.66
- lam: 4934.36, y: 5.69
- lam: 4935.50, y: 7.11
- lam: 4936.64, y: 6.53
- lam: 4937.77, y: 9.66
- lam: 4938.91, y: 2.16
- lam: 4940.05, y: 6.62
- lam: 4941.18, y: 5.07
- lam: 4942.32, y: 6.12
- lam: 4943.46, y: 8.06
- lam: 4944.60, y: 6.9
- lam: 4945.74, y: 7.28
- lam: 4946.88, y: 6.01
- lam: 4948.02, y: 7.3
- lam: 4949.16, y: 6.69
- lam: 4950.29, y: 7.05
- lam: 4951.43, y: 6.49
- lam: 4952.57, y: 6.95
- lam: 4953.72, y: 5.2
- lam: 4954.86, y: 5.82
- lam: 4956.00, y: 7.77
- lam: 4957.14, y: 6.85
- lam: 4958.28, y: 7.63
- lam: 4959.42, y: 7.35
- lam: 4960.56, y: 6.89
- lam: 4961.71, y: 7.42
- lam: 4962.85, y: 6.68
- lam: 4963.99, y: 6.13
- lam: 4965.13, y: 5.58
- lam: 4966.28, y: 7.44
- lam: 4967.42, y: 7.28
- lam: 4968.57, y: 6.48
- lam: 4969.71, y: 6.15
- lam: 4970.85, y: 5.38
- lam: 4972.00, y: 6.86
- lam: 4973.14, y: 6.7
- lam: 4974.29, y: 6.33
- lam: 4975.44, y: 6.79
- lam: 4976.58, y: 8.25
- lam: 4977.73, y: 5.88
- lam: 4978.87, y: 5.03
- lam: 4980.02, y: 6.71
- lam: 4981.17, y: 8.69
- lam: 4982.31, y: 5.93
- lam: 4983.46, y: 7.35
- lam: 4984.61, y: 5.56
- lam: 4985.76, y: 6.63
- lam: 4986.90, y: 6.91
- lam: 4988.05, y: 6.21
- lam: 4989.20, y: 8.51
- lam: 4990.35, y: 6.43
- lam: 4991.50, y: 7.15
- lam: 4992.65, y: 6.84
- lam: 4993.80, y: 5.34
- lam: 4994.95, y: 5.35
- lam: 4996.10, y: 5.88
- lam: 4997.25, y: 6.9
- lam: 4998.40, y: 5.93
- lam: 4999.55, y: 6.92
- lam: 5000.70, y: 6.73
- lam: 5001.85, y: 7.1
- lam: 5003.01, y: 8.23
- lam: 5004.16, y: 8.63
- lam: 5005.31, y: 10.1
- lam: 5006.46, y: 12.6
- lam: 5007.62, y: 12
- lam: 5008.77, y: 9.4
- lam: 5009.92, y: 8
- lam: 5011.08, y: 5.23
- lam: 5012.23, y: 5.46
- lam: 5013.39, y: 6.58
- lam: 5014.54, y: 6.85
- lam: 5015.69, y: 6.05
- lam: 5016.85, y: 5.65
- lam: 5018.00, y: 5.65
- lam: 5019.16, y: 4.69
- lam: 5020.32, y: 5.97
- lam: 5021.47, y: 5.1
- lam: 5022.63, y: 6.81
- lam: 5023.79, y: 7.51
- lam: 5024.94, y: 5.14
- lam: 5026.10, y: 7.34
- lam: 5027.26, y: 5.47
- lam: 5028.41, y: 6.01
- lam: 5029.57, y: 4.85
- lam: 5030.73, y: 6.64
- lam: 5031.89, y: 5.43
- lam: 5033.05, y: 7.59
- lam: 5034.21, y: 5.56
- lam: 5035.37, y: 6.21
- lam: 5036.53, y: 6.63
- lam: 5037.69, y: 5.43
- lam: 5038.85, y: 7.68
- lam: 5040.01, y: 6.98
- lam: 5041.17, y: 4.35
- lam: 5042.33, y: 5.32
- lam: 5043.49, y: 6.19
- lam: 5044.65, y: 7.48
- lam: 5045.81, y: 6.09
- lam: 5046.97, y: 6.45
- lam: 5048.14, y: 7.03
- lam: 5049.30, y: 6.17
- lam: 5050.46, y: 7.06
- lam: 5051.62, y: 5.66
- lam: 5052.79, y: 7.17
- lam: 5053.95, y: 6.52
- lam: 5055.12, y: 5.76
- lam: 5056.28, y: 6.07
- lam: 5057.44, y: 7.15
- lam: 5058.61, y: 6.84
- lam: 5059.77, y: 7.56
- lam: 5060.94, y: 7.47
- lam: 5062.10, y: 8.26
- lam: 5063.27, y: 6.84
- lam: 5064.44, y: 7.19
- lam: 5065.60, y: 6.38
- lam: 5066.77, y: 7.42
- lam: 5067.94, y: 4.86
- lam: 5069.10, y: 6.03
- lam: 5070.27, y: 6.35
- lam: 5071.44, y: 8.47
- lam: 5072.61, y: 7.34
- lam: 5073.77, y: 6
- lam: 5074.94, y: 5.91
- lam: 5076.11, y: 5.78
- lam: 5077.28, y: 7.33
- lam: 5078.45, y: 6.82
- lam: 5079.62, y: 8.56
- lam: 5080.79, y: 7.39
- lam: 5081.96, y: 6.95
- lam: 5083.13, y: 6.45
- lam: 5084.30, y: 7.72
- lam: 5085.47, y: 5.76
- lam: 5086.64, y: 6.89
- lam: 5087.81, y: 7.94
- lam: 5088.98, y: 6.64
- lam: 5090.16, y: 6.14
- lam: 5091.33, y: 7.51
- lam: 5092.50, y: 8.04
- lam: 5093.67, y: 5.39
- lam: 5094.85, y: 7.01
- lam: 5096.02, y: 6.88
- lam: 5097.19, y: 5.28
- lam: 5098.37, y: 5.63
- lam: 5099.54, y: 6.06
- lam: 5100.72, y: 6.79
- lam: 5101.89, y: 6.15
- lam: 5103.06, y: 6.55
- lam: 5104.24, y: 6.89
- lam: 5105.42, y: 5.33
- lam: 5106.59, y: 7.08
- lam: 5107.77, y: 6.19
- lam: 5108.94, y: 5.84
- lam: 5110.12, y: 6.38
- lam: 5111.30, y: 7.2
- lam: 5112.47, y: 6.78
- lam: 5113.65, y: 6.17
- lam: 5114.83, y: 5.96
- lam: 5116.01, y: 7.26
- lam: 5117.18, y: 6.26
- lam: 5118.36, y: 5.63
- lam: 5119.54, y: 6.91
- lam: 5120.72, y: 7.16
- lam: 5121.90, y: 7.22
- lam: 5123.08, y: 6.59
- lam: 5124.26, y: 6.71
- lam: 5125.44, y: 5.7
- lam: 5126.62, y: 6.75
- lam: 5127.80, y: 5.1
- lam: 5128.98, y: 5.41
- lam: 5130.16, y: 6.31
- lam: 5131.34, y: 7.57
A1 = 0.079 mag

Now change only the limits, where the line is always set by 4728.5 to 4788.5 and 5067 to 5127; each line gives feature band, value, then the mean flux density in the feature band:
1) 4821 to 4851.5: 0.10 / 6.03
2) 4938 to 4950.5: 0.04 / 6.37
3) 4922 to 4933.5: 0.00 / 6.65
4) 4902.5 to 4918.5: 0.02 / 6.51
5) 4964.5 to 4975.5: 0.02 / 6.48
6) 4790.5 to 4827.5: 0.05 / 6.37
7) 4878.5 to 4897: 0.08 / 6.18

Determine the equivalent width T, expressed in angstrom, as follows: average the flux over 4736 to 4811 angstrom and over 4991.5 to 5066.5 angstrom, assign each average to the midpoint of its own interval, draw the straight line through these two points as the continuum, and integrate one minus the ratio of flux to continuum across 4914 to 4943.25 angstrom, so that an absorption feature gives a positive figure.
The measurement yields 1.0 angstrom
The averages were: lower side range 6.59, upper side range 6.72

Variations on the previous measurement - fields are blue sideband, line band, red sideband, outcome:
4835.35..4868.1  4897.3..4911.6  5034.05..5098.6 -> 0.5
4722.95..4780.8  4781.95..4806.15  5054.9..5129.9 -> 1.2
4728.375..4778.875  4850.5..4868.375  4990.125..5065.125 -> -2.4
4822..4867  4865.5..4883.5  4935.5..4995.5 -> 2.3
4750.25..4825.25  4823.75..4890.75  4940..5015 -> 2.5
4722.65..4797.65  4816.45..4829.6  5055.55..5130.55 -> 1.2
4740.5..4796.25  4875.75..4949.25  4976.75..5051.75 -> 2.6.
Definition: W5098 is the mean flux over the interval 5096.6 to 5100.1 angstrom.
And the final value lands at 5.66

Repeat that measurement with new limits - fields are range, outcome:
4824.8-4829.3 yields 5.45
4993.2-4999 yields 5.89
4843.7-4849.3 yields 5.95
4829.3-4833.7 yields 6.17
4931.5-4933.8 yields 7.09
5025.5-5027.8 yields 6.4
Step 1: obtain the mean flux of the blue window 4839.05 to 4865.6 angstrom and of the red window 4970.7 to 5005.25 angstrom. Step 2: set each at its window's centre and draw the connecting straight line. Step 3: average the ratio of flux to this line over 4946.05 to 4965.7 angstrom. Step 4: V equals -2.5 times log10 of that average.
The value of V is 0.03 mag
